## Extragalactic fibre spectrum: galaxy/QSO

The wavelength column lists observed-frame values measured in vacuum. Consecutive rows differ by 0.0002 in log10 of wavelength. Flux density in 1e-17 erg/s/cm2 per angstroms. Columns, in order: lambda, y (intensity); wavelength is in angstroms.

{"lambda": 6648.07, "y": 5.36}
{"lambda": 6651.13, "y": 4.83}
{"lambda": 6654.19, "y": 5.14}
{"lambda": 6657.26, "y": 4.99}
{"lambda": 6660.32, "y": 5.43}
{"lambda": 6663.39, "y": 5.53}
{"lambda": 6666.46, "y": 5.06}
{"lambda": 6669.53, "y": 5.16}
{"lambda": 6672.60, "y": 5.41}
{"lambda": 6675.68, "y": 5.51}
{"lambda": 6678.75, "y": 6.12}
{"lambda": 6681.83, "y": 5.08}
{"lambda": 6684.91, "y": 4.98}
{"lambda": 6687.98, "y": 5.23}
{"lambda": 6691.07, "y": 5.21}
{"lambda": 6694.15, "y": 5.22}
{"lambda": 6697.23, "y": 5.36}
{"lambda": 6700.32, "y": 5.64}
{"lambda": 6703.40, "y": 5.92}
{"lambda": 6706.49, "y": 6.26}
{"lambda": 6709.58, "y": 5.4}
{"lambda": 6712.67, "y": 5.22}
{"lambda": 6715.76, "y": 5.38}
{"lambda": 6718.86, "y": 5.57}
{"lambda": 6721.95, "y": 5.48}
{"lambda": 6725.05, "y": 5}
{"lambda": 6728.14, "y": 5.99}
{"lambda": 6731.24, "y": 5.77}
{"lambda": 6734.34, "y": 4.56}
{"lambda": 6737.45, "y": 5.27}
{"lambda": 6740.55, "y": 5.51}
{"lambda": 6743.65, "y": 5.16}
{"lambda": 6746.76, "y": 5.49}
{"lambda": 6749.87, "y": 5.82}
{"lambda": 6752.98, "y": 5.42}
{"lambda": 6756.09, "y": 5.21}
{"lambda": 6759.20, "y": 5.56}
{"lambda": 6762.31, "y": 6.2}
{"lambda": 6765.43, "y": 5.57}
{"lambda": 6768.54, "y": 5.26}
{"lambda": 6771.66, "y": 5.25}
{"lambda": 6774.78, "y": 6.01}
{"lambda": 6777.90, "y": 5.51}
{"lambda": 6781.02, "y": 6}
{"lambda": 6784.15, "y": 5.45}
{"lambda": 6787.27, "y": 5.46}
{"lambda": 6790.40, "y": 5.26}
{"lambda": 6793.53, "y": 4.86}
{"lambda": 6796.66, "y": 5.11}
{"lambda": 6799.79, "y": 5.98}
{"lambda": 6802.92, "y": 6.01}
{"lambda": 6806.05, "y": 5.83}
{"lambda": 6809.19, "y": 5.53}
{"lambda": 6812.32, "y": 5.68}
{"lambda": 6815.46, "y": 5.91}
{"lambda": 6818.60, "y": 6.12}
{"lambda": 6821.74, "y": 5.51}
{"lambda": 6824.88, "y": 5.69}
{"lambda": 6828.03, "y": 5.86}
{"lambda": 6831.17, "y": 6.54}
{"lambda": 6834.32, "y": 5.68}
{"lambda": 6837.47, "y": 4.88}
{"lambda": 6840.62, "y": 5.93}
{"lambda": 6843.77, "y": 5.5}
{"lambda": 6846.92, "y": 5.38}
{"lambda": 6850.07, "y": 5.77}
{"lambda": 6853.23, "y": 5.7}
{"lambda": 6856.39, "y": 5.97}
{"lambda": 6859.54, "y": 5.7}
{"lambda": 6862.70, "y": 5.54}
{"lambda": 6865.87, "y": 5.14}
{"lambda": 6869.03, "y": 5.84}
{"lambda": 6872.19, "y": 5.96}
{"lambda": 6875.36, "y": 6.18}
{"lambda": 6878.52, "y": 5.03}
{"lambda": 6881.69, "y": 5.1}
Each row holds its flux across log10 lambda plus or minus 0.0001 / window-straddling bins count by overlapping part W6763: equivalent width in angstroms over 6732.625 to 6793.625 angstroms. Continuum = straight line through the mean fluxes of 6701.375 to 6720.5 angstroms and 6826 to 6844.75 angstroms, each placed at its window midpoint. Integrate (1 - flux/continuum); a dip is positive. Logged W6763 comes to 2.3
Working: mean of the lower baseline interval 5.63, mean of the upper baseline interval 5.74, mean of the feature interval 5.46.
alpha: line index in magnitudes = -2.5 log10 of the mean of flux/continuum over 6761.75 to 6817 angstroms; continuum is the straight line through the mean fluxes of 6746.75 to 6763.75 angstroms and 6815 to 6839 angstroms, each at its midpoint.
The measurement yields 0.02 mag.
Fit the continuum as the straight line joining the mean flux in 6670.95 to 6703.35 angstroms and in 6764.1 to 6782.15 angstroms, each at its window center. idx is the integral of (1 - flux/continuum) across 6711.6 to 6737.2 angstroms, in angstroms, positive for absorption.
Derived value 0.5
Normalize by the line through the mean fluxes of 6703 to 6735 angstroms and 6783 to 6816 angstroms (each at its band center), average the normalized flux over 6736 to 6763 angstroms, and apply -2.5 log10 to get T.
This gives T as 0.01 mag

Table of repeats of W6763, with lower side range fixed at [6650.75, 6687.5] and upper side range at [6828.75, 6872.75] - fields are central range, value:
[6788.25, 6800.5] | 0.6 angstroms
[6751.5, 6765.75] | -0.3 angstroms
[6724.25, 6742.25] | 0.2 angstroms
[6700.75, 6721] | -0.9 angstroms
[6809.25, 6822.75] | -0.4 angstroms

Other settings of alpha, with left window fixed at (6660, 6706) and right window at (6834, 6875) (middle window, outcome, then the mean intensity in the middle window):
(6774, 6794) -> 0.003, 5.52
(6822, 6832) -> -0.062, 5.92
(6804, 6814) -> -0.025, 5.7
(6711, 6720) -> 0.014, 5.38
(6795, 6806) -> -0.030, 5.71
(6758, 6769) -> -0.035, 5.69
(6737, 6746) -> 0.030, 5.34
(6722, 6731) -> -0.014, 5.53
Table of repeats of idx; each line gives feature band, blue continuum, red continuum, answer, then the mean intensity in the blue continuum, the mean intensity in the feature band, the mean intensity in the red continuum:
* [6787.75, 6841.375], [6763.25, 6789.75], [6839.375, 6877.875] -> -0.31 angstroms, 5.57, 5.66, 5.7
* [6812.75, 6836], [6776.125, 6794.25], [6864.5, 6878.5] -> -1.32 angstroms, 5.45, 5.88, 5.71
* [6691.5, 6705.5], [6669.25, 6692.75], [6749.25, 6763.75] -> -0.33 angstroms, 5.35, 5.54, 5.63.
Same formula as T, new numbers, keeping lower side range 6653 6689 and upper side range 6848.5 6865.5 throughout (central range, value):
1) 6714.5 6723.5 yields -0.01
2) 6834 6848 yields 0.04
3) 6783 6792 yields 0.03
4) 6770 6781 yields -0.02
